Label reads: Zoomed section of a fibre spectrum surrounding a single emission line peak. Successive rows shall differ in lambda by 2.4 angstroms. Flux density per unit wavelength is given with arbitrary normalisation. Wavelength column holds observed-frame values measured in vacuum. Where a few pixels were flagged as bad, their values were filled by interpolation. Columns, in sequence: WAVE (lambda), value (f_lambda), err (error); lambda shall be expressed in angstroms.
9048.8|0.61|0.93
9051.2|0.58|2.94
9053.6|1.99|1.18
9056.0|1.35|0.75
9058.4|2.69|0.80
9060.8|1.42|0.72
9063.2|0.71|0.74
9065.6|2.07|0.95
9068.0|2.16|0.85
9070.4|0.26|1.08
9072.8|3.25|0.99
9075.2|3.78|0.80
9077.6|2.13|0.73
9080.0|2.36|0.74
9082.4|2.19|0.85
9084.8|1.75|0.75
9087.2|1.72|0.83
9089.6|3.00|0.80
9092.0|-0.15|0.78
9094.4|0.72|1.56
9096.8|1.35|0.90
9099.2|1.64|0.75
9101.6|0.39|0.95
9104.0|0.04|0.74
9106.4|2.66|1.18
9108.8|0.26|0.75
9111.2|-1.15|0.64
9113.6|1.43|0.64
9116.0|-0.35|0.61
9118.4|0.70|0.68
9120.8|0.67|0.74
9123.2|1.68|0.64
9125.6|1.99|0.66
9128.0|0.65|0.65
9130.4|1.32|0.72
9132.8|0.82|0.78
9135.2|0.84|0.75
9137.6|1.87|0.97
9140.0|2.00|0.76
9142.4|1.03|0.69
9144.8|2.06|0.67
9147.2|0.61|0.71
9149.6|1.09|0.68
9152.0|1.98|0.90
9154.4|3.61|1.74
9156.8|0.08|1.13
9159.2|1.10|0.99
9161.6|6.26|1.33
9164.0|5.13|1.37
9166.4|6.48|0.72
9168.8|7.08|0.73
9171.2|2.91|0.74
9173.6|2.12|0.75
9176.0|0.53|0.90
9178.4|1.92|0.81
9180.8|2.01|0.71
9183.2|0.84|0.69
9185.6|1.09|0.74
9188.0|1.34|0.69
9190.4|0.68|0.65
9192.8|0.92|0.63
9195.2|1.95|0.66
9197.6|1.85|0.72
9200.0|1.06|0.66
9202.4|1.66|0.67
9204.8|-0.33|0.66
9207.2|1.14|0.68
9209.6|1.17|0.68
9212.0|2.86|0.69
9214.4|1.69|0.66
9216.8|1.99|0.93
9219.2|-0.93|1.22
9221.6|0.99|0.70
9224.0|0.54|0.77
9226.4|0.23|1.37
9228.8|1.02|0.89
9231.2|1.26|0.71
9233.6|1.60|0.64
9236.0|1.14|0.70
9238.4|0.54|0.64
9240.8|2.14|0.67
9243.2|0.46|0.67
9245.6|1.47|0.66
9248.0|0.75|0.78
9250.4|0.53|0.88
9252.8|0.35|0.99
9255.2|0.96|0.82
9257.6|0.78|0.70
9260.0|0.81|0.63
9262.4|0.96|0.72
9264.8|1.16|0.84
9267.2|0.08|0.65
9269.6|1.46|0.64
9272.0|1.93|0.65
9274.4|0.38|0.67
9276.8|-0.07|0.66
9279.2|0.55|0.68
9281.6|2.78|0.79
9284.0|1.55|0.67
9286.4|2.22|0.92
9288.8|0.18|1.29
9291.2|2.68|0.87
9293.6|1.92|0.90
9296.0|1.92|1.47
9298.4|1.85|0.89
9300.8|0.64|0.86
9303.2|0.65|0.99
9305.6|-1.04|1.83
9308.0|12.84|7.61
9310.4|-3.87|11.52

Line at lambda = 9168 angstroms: [O III] 5007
